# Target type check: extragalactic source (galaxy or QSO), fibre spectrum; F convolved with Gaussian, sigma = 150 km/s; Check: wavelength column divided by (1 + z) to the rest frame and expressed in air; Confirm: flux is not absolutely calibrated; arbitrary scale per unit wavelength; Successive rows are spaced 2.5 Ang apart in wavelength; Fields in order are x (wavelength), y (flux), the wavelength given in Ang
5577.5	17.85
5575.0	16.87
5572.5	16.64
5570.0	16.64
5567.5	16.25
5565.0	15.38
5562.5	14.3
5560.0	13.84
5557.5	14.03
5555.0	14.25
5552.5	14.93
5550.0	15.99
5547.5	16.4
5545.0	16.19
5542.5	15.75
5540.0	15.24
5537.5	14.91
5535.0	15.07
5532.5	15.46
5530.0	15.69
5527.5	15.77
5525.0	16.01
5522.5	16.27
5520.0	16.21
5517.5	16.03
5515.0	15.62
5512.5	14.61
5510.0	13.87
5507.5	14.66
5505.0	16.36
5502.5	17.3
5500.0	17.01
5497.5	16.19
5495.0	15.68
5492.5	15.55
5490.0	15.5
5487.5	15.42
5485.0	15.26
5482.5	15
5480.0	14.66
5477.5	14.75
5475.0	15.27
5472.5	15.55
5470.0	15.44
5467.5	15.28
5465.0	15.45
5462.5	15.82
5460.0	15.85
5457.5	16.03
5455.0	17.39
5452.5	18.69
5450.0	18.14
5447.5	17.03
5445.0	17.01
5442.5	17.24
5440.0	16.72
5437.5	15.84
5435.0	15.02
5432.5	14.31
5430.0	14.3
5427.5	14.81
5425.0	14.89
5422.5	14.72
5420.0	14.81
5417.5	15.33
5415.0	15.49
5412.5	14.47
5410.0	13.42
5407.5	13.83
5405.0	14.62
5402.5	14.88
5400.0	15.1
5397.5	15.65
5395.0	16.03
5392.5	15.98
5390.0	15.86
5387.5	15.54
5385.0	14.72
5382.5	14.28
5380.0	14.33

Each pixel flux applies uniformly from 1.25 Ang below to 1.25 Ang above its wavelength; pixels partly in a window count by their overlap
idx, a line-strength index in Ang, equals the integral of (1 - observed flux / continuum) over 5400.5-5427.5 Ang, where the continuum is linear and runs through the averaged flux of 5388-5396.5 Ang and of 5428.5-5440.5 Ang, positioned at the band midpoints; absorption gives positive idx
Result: 1.5 Ang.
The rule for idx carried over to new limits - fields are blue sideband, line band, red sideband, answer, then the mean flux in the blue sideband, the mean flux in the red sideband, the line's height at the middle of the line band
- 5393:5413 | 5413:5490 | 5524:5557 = -3.4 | 14.8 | 15.5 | 15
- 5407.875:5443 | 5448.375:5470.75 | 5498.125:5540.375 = -1.8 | 15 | 15.7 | 15.3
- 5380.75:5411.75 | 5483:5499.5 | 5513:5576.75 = -0.3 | 15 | 15.6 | 15.4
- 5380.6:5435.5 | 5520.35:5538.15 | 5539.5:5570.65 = -0.5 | 14.9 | 15.3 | 15.2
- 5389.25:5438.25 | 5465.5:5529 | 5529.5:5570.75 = -1.7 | 14.9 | 15.3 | 15.2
